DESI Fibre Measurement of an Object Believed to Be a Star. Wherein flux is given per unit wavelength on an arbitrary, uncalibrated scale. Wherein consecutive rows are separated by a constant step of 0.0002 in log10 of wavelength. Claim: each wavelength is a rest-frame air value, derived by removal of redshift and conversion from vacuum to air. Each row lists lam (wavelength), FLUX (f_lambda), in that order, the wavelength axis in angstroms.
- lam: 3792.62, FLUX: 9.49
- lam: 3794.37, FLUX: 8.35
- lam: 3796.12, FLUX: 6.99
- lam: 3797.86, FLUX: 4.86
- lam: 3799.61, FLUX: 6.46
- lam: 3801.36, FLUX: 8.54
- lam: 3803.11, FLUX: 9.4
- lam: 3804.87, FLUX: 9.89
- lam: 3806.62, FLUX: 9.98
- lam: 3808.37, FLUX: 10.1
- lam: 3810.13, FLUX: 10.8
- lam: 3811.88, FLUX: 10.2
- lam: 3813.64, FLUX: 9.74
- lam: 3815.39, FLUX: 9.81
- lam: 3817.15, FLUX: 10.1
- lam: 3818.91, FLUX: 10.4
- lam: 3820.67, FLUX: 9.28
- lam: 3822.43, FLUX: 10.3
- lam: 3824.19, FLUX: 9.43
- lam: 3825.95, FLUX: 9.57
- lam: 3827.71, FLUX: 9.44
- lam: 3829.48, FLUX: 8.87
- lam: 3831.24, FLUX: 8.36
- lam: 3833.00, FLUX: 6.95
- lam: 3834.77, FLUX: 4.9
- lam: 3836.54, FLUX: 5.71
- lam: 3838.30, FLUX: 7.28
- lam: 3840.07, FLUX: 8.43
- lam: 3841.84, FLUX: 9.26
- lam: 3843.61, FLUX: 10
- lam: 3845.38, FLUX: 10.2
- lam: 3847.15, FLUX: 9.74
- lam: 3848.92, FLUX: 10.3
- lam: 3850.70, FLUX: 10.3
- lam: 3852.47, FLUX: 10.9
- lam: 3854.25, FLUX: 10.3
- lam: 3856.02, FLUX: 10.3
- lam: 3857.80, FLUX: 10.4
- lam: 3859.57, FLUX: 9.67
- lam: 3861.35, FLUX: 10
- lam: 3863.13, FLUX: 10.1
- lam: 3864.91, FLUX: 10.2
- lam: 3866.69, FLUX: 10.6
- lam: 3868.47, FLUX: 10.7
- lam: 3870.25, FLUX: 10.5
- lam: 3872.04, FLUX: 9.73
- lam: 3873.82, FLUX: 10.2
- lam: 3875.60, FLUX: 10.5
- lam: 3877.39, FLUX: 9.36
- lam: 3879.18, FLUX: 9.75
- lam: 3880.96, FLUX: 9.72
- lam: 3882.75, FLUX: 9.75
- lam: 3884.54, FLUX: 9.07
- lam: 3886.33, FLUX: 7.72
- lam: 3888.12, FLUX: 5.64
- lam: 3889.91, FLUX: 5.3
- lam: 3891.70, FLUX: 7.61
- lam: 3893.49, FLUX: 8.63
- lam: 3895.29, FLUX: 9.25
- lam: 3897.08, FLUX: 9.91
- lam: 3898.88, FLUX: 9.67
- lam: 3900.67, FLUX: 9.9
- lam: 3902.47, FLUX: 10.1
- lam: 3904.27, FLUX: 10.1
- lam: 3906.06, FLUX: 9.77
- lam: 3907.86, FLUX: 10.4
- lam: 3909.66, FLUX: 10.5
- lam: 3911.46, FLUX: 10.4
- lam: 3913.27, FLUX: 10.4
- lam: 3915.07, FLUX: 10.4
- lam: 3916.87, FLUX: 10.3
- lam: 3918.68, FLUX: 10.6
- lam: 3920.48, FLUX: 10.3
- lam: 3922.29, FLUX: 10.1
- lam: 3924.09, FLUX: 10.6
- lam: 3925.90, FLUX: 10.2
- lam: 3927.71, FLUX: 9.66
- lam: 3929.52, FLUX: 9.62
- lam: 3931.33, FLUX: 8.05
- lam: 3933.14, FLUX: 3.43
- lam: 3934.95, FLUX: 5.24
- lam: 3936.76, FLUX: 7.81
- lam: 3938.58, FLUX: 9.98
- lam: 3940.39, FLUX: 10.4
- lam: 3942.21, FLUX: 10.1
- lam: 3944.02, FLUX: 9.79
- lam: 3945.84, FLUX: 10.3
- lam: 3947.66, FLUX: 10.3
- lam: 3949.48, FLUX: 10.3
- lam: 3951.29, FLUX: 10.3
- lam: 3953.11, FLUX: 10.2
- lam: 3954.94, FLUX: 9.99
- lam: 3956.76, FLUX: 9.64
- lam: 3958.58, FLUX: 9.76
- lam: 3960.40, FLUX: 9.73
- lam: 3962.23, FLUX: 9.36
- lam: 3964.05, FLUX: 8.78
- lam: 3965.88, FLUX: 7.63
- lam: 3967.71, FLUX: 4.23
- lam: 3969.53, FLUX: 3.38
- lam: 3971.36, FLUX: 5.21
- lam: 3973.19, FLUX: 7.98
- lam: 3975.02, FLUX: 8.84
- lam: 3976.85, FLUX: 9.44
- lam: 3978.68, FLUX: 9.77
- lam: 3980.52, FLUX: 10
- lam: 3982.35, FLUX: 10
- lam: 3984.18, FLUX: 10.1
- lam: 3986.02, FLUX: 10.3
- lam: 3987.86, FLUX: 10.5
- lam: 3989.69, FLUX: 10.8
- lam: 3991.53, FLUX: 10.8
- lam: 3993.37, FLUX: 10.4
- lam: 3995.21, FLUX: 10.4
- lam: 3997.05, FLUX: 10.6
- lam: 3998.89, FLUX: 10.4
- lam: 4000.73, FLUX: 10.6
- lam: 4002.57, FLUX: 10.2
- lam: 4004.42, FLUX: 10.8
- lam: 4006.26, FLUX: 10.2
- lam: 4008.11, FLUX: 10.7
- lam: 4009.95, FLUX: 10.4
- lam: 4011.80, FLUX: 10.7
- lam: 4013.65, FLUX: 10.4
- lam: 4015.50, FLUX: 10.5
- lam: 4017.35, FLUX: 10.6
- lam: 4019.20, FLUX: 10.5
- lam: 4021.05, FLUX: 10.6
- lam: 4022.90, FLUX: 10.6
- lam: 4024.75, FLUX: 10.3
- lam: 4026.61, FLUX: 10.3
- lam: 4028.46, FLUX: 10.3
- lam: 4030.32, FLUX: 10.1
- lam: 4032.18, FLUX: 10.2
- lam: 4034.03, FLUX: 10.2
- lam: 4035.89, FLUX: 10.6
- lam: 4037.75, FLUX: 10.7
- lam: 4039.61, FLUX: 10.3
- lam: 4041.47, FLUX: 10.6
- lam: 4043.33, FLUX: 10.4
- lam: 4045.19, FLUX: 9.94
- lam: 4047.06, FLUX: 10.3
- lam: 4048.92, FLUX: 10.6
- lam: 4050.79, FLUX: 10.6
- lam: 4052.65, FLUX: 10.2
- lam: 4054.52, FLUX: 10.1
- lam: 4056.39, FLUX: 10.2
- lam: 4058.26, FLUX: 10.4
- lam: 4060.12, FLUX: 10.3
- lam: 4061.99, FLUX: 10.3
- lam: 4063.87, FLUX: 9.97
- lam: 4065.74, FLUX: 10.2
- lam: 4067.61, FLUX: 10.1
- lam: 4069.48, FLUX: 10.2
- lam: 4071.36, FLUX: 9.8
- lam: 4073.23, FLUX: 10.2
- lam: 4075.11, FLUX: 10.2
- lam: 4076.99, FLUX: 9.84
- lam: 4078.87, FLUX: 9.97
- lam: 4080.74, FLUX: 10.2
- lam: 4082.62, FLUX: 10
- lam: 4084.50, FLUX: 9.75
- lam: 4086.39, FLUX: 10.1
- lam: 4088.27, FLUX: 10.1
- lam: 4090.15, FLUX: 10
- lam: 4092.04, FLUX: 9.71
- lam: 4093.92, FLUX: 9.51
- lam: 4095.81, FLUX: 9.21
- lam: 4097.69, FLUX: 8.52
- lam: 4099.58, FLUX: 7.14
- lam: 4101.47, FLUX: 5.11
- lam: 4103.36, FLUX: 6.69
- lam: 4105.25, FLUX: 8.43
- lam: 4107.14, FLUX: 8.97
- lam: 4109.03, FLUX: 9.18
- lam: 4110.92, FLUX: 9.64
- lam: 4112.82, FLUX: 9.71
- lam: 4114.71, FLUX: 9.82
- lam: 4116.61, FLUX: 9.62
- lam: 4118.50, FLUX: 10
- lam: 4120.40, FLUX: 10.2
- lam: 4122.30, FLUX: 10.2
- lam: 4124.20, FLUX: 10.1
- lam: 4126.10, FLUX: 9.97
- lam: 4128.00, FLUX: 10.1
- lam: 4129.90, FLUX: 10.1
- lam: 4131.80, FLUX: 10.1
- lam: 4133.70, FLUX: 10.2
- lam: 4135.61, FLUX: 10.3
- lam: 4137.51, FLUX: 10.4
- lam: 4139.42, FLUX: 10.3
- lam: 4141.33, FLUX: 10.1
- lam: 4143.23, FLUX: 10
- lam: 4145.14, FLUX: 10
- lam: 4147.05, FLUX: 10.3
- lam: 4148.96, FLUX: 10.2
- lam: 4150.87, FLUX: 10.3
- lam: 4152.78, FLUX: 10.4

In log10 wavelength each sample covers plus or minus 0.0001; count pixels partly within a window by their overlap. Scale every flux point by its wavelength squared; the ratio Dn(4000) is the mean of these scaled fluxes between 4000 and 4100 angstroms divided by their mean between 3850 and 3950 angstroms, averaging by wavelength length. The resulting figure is 1.1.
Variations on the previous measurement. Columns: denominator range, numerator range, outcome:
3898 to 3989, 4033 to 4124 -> 1.12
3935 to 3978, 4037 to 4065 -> 1.23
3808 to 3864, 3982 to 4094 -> 1.21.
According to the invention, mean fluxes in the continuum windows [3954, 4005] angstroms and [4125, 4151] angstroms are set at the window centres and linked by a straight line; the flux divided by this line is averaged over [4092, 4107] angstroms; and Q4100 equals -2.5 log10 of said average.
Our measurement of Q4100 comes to 0.24 mag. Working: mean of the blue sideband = 9.27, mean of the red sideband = 10.2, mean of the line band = 7.99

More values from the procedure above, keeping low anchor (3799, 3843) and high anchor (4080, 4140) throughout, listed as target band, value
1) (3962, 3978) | 0.28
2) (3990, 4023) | -0.14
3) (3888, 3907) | 0.03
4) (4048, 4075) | -0.09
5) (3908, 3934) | -0.06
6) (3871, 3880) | -0.10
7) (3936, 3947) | -0.07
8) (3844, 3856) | -0.14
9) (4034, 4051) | -0.12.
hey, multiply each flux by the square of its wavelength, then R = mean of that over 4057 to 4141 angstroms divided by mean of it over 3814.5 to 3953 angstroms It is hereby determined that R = 1.14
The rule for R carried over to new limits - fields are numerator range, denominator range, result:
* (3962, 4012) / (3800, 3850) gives 1.11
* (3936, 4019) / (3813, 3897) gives 1.11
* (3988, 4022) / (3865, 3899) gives 1.23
